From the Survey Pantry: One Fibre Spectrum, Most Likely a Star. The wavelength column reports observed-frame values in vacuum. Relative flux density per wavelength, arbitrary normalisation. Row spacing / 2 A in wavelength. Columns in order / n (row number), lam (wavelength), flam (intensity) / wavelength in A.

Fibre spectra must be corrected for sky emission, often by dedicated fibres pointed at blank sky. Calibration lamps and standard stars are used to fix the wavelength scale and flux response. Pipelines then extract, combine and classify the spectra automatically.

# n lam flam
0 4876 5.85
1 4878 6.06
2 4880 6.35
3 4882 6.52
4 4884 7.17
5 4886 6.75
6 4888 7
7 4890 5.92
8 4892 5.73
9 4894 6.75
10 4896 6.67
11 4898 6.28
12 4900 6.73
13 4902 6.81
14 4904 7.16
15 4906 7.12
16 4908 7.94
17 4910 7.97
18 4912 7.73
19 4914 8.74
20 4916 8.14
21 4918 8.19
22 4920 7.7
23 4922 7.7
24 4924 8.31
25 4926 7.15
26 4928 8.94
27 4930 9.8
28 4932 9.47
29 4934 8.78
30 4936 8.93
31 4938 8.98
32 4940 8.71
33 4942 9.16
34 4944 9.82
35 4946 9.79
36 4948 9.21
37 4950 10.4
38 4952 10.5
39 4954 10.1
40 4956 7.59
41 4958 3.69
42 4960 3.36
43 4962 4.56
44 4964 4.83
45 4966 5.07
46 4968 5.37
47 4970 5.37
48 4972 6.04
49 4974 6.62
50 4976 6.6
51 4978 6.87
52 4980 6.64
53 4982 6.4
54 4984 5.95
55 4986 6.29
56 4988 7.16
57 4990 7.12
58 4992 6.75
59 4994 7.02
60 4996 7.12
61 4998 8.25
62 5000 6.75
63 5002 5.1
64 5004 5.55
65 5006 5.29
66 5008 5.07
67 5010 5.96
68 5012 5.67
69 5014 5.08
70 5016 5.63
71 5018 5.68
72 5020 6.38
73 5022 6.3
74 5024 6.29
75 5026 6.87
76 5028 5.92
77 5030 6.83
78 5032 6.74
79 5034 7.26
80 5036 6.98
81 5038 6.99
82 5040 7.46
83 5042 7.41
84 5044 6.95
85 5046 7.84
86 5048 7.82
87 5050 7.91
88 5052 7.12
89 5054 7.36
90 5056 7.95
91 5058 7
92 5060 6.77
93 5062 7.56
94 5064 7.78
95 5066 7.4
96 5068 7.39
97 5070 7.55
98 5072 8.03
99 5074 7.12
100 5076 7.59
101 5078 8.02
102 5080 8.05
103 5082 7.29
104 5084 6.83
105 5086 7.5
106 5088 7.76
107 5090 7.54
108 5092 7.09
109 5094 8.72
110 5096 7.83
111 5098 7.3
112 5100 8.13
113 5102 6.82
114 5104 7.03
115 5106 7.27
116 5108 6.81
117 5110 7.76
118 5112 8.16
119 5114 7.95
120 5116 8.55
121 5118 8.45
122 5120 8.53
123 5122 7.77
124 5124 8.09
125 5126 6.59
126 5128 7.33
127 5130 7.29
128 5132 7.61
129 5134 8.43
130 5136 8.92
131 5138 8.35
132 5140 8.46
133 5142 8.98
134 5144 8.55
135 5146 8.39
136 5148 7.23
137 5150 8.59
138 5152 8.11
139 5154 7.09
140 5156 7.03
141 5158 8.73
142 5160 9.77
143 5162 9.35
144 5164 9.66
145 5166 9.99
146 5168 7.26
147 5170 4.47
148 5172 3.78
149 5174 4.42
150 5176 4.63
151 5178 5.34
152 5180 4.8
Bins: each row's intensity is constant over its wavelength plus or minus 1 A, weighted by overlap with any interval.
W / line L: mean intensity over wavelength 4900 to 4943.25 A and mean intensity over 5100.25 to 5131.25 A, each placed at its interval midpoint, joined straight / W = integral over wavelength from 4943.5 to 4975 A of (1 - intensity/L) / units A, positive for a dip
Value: 4.5 A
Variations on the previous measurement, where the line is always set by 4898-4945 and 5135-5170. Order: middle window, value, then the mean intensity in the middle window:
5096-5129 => 2.73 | 7.66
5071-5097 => 2.15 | 7.64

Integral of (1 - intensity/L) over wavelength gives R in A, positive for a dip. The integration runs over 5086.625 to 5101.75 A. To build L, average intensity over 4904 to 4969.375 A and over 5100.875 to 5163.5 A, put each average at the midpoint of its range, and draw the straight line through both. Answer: 0.5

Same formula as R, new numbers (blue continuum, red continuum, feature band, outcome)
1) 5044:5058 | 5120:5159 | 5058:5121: 1.1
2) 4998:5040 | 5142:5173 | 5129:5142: -1.0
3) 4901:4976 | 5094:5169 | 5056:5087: 1.9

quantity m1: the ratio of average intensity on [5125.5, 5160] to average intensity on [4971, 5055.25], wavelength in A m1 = 1.2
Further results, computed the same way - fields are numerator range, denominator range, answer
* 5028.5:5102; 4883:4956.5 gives 0.92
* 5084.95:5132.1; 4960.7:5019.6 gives 1.27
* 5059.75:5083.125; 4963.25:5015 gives 1.23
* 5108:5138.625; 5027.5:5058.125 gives 1.10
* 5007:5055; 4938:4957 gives 0.70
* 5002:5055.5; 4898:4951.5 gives 0.78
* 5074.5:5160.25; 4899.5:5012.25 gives 1.08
